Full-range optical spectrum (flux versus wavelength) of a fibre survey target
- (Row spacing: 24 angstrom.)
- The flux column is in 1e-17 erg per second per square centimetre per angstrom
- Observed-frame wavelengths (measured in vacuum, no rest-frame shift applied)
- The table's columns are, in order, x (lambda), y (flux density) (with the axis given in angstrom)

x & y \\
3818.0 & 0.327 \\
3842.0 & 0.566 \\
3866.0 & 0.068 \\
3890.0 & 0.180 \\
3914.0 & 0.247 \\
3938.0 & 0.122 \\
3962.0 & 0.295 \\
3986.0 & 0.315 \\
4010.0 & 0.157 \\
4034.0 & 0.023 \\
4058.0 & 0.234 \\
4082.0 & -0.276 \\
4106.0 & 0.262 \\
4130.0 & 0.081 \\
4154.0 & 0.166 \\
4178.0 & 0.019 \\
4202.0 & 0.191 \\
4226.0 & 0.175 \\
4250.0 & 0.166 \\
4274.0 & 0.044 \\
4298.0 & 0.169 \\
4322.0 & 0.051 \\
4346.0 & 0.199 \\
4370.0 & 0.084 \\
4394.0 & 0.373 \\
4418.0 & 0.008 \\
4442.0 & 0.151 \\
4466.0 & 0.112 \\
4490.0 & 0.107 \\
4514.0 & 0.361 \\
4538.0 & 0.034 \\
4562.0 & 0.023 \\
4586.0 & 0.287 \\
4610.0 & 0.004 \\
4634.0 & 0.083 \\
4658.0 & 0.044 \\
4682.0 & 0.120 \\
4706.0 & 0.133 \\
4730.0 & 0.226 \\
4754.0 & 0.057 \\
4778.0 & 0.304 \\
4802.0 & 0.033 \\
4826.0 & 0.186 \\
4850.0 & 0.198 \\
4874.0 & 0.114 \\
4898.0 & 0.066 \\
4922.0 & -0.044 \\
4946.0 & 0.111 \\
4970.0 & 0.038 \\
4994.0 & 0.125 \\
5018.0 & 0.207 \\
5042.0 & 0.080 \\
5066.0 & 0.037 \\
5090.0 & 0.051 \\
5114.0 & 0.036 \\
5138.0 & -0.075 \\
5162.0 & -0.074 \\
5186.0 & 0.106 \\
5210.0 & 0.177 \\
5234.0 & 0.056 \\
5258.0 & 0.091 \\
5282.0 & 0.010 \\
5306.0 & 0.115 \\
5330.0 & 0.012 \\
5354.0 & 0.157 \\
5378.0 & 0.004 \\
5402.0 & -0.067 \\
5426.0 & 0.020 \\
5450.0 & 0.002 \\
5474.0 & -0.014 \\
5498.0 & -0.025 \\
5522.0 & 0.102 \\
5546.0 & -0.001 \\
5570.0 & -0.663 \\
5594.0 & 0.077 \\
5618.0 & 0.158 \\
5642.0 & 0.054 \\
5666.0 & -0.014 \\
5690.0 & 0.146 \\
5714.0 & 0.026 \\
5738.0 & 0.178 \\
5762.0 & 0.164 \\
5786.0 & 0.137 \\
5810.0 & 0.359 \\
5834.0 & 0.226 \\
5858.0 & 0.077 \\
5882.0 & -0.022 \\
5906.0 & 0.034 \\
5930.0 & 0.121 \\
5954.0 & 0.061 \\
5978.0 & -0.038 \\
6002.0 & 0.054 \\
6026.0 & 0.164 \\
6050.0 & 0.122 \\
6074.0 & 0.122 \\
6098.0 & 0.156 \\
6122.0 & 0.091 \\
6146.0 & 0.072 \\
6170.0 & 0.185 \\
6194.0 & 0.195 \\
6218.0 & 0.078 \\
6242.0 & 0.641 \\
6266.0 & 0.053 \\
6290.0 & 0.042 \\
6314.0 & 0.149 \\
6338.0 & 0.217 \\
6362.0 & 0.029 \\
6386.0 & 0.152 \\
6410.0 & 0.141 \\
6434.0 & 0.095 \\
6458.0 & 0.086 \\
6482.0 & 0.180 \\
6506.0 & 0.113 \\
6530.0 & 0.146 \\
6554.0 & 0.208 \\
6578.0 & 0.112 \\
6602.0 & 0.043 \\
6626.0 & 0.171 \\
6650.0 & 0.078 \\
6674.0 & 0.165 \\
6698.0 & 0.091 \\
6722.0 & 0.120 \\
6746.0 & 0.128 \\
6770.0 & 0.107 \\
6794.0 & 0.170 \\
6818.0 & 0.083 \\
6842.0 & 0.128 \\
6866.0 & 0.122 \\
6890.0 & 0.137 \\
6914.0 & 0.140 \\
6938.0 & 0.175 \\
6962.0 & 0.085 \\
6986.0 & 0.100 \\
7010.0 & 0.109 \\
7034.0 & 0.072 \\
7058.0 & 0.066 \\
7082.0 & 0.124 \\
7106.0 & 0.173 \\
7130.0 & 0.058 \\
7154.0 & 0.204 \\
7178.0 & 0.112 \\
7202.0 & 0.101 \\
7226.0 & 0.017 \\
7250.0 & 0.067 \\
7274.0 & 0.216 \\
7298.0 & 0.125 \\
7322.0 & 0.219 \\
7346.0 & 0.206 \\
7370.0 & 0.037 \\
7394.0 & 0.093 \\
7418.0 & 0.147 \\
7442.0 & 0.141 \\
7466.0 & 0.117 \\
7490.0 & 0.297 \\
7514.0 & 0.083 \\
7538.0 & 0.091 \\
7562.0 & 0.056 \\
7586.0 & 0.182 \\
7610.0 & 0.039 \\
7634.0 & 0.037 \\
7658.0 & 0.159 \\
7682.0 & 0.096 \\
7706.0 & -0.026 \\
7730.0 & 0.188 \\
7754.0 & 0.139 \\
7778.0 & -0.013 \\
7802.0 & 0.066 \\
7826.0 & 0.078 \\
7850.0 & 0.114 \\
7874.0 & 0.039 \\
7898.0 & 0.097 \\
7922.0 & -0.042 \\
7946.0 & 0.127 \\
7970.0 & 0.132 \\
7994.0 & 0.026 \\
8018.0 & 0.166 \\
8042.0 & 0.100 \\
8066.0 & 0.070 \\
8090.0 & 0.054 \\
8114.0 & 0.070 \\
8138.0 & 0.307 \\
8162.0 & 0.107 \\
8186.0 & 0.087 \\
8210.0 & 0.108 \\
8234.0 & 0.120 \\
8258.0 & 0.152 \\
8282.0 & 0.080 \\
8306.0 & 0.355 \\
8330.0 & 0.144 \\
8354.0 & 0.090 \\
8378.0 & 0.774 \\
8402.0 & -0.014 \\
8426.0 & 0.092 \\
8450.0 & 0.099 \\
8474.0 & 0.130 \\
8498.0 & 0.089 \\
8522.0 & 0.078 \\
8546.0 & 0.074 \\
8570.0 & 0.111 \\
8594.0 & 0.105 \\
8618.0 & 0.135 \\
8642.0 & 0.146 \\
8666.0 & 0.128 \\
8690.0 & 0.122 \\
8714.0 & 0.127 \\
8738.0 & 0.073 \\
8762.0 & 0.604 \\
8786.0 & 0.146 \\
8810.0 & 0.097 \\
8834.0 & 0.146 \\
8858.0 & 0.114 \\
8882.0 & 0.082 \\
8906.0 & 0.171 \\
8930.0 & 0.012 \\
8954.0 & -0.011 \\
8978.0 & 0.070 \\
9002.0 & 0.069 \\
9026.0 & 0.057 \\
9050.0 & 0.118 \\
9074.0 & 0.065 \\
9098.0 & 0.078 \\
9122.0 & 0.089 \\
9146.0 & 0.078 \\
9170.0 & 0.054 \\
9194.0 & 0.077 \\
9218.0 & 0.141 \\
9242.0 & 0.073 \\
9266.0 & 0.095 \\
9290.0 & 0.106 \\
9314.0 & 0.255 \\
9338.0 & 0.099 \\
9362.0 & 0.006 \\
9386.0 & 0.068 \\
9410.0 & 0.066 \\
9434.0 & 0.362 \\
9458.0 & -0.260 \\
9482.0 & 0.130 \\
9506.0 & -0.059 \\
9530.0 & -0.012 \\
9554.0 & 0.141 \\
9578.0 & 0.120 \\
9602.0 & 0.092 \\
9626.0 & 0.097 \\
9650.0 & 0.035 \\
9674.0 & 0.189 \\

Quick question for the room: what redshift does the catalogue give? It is 0.674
